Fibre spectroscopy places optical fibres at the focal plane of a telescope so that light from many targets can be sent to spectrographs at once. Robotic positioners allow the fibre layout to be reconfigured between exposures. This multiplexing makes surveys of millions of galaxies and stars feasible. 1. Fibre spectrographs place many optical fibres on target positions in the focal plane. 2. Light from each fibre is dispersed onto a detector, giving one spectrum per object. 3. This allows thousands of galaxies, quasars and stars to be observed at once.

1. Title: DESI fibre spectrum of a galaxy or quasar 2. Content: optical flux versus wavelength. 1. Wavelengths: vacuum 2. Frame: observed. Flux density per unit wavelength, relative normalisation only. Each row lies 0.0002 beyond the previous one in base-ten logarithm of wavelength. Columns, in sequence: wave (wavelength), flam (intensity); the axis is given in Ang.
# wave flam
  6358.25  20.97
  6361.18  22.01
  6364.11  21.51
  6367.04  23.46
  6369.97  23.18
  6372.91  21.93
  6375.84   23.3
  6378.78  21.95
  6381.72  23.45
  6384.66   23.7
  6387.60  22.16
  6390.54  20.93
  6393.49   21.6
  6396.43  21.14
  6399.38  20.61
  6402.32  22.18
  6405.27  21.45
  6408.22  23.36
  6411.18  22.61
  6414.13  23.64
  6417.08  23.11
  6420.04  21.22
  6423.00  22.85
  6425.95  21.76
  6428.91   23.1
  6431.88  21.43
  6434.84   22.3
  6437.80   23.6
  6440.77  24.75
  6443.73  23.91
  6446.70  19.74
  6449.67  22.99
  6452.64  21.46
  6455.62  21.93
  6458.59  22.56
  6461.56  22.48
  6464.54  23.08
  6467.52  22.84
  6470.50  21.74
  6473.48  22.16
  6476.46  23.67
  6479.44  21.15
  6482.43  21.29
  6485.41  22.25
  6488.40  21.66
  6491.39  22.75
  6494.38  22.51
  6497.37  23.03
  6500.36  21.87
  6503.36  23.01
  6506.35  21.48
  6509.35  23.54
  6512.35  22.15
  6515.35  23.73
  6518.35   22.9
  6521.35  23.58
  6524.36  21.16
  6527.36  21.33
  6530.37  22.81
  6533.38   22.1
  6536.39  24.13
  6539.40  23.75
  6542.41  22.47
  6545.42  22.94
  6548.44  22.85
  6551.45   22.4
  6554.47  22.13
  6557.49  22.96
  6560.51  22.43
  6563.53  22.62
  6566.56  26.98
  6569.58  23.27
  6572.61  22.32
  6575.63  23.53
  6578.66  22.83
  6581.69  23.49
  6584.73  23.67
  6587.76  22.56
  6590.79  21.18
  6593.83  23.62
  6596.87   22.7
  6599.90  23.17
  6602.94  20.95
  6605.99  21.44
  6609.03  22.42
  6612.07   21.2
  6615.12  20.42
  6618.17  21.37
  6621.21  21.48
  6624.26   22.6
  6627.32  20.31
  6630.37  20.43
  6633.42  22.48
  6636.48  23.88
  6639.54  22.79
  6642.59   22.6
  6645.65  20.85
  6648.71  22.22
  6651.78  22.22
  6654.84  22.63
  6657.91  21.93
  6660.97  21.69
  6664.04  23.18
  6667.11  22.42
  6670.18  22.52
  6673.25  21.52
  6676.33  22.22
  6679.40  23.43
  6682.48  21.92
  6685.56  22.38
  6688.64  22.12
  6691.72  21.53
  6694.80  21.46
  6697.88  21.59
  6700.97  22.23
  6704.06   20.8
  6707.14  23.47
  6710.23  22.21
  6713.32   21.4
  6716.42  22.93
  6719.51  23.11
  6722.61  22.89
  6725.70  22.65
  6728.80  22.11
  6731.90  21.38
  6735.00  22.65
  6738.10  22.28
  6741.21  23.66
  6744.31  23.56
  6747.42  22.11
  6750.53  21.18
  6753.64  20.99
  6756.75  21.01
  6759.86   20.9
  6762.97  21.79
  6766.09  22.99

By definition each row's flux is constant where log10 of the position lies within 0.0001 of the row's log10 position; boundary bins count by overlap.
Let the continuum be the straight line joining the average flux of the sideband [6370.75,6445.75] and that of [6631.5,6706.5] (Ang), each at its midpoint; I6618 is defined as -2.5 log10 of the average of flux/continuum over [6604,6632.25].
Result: 0.05 mag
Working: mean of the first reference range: 22.5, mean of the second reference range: 22.2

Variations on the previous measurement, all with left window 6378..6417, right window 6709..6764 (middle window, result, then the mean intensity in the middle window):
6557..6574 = -0.060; 23.5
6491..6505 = -0.019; 22.6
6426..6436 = 0.003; 22.2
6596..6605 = 0.000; 22.2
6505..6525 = -0.024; 22.7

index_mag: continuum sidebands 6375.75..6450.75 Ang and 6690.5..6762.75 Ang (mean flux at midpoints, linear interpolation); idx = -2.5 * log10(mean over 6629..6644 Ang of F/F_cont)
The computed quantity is -0.014 mag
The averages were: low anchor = 22.4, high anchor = 22.1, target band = 22.5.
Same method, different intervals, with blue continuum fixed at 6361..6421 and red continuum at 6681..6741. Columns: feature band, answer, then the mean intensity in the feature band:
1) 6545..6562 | -0.02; 22.6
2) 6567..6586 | -0.05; 23.4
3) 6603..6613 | 0.03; 21.6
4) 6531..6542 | -0.04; 23.2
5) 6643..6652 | 0.02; 21.8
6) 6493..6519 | -0.02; 22.7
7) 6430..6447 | -0.03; 22.8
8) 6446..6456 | 0.03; 21.6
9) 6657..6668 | -0.01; 22.3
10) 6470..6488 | 0.01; 22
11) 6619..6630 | 0.04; 21.4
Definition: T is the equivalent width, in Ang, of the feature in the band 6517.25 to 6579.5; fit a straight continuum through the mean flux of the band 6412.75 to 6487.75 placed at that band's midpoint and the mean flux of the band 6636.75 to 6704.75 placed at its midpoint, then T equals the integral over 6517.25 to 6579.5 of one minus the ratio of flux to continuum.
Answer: -1.7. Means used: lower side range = 22.4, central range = 22.9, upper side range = 22.2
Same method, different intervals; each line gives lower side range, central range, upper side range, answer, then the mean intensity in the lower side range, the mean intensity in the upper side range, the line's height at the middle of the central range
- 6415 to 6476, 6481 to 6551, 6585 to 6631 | -1.23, 22.5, 21.8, 22.2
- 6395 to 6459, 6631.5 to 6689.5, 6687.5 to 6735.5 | -0.45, 22.3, 22.1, 22.2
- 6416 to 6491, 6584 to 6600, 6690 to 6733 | -0.36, 22.4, 22.1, 22.2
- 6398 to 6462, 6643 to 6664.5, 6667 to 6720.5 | 0.12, 22.4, 22.2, 22.2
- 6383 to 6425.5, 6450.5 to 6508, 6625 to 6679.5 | -0.25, 22.2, 22.2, 22.2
